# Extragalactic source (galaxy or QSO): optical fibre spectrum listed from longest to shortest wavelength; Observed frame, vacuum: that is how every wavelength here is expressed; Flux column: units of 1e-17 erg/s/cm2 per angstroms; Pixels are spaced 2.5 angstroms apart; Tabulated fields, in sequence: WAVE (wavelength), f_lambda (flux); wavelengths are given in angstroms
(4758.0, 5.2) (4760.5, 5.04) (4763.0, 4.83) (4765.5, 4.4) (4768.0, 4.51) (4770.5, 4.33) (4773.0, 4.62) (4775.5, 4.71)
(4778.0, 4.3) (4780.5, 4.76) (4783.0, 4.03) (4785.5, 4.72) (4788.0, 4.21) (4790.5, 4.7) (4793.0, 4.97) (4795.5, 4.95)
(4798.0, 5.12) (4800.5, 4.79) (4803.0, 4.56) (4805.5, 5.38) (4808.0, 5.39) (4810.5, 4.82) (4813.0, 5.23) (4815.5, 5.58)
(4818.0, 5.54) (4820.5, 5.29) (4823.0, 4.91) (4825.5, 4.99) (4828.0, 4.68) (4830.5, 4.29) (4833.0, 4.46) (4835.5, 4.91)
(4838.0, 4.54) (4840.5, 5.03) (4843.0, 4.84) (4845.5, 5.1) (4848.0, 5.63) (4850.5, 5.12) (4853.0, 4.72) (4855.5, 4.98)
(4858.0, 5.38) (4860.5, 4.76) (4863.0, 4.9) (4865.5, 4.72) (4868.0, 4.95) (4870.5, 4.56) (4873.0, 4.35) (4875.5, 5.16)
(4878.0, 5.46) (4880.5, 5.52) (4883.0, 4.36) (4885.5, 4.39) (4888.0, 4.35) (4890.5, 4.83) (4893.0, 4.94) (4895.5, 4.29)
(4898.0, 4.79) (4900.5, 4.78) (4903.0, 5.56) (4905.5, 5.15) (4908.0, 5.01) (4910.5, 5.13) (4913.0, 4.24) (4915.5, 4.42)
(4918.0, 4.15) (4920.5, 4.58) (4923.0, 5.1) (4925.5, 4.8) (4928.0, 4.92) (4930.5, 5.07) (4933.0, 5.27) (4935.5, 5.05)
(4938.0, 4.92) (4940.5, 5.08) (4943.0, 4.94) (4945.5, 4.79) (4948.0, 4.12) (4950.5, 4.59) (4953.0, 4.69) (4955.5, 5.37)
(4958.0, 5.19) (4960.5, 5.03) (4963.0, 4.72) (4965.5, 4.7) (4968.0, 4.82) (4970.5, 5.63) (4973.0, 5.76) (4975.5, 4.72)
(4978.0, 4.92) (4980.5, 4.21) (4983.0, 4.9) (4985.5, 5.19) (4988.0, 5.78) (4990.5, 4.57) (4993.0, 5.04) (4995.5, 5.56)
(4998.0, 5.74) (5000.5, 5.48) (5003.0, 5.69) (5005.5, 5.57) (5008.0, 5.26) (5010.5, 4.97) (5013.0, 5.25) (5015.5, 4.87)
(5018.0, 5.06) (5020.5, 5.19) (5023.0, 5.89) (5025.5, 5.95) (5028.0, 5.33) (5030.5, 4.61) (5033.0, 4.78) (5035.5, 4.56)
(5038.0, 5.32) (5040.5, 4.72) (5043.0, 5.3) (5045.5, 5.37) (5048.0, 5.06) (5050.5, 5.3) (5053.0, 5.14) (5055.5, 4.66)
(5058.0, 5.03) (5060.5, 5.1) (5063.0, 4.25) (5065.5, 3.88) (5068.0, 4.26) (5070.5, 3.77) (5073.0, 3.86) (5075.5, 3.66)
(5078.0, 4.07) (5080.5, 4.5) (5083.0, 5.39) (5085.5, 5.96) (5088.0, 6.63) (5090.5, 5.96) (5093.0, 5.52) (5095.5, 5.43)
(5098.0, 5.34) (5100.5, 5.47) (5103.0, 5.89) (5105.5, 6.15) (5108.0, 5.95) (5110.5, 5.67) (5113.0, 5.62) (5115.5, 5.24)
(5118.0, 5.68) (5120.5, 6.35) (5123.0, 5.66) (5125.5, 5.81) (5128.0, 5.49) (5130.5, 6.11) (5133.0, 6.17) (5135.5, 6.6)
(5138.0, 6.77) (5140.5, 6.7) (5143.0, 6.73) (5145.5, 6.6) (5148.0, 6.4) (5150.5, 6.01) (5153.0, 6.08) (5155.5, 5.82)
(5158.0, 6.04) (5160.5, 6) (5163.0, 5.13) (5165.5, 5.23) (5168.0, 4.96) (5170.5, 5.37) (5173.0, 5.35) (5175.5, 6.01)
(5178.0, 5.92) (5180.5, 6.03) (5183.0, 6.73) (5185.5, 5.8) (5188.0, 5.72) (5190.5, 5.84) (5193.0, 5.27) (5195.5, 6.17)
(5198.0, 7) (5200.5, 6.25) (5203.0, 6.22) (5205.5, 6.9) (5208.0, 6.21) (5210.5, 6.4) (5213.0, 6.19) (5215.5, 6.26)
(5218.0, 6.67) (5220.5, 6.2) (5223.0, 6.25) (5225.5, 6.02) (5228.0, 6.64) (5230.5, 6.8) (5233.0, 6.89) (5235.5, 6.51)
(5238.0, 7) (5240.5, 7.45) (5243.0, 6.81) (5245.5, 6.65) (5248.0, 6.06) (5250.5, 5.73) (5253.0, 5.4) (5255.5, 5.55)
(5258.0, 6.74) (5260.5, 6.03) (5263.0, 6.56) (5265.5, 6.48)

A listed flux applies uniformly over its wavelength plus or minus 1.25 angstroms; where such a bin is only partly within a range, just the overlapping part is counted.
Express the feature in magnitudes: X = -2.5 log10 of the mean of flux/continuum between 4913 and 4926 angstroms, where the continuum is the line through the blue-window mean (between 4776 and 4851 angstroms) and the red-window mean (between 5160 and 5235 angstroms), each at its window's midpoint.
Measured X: 0.146 mag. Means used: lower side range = 4.89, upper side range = 6.09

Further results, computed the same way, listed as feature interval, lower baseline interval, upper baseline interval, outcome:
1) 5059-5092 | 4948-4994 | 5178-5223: 0.17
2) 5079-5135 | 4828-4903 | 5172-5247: 0.03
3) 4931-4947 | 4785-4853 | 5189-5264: 0.08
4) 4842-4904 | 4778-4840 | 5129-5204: 0.04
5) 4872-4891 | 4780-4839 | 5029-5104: 0.02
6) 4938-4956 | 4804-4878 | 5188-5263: 0.12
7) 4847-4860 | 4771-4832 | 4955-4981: -0.05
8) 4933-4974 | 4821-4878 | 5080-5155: 0.07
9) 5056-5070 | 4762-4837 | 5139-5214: 0.26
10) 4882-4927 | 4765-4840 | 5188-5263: 0.10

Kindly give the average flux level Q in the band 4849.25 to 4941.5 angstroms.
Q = 4.86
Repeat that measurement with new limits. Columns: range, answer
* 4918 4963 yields 4.89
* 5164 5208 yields 5.93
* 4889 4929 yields 4.79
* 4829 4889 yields 4.85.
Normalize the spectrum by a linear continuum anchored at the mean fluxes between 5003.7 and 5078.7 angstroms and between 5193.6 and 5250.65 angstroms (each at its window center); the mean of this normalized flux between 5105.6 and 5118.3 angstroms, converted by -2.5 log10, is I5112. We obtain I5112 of -0.03 mag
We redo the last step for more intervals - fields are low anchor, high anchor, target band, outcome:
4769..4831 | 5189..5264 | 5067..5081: 0.41 mag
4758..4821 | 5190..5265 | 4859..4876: 0.08 mag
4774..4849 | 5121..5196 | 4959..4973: 0.06 mag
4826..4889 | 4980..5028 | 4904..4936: 0.04 mag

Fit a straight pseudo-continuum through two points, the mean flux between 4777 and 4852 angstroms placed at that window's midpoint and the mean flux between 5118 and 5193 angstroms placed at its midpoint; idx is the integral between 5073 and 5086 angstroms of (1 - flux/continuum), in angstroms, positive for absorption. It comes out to 2.6 angstroms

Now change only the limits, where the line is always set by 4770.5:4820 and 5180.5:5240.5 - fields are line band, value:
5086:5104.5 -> 0.56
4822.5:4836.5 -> 0.81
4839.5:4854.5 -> -0.09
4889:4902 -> 1.21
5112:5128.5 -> 0.91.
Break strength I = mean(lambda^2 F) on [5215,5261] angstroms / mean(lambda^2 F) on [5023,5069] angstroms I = 1.40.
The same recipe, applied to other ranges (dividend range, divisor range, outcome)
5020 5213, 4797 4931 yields 1.26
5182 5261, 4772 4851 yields 1.53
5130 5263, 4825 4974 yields 1.43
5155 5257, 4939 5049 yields 1.31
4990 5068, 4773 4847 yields 1.15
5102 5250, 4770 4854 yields 1.46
